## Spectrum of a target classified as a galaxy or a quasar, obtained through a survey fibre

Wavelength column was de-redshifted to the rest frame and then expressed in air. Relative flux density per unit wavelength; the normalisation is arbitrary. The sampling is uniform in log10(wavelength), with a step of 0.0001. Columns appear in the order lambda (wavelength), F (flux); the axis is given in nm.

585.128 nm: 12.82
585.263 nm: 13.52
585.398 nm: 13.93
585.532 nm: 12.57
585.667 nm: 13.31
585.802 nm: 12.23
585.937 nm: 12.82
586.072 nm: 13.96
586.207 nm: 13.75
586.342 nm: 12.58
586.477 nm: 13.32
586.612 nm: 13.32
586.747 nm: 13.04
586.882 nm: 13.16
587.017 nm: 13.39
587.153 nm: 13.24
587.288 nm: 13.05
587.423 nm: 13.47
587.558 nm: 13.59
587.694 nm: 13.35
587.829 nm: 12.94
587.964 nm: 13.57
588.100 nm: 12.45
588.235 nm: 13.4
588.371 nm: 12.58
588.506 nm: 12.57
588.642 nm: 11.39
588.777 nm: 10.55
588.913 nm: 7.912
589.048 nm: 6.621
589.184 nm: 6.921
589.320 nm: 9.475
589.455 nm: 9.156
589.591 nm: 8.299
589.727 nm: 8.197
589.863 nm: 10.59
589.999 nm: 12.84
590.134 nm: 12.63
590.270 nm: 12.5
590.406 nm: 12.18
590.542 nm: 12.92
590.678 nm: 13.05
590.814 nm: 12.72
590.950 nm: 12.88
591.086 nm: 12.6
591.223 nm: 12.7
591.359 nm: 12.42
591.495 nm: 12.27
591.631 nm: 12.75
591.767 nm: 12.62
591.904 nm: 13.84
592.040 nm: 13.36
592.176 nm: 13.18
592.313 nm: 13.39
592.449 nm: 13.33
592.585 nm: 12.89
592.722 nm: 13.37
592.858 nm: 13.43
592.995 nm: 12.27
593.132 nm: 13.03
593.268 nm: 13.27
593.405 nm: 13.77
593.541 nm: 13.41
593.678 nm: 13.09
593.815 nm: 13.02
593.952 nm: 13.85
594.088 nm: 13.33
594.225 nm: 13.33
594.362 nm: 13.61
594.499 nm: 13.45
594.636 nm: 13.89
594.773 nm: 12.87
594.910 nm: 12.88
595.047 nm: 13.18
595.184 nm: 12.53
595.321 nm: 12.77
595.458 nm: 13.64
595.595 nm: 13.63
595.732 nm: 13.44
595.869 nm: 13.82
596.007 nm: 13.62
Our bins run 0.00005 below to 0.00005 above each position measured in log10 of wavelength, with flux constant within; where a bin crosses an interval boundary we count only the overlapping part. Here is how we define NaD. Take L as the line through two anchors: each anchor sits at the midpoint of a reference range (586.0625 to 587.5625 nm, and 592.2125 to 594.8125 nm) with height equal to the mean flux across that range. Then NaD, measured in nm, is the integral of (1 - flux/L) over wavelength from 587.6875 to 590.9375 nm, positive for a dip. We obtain 0.51 nm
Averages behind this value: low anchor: 13.3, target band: 11.2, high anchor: 13.3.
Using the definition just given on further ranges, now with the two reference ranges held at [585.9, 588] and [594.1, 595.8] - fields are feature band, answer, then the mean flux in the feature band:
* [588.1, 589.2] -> 0.228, 10.5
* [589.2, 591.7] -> 0.320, 11.6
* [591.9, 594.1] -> 0.001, 13.3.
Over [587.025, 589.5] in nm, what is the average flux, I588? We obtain 11.5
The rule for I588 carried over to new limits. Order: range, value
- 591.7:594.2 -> 13.2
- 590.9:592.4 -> 12.9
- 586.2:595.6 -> 12.5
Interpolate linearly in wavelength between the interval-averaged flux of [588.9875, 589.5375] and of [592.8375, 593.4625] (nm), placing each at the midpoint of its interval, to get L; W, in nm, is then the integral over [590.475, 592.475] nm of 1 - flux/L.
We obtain -0.37 nm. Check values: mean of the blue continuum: 8.07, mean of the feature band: 12.9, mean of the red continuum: 13.1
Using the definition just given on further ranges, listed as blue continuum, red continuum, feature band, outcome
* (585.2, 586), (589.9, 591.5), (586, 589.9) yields 0.35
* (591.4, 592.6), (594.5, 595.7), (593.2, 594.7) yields -0.03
